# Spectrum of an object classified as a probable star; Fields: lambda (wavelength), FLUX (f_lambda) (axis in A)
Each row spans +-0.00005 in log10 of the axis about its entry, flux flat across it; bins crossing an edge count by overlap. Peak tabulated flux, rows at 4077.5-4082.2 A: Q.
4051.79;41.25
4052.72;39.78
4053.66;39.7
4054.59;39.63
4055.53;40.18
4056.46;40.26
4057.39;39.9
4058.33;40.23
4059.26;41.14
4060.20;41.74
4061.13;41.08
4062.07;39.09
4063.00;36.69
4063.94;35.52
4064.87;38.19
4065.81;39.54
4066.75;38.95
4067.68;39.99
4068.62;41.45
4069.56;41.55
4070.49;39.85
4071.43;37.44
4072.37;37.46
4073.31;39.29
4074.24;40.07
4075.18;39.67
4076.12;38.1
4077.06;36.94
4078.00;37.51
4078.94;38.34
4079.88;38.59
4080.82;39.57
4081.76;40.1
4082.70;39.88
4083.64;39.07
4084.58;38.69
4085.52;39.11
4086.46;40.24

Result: 40.1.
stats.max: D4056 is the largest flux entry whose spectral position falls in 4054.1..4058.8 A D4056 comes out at 40.26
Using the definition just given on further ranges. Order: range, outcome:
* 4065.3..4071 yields 41.55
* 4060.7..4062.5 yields 41.08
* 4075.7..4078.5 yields 38.1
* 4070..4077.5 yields 40.07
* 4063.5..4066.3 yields 39.54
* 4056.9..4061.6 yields 41.74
